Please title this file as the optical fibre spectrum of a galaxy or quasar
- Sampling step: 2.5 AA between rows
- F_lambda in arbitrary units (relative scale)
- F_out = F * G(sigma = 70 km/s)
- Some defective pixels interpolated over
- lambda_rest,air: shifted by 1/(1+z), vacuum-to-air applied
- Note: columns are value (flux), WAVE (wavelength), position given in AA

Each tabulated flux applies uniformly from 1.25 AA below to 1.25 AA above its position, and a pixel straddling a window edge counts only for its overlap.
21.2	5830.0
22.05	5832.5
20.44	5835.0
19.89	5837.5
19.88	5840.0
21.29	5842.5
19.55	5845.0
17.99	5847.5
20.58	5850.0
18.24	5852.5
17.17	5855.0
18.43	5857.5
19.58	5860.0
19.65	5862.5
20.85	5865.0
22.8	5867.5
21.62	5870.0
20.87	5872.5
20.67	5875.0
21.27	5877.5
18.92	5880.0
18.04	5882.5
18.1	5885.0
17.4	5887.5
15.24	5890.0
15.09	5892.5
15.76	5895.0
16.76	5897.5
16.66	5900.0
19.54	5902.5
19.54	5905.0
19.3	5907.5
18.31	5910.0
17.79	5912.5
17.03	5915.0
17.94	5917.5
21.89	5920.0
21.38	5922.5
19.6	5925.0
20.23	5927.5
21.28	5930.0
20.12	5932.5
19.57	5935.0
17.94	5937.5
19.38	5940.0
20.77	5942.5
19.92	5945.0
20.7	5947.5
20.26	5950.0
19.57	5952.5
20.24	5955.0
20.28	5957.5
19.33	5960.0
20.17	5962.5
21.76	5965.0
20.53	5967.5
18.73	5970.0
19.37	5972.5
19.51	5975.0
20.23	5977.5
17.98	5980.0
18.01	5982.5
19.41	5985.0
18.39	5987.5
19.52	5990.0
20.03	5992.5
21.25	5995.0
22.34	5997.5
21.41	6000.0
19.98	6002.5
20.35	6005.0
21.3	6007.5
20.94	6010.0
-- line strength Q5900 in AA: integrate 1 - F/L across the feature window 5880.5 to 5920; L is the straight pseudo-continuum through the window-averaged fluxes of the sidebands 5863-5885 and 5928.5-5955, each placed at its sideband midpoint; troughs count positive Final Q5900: 5.1 AA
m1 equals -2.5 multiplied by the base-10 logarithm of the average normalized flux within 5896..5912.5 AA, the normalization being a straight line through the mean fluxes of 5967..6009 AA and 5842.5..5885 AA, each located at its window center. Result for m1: 0.088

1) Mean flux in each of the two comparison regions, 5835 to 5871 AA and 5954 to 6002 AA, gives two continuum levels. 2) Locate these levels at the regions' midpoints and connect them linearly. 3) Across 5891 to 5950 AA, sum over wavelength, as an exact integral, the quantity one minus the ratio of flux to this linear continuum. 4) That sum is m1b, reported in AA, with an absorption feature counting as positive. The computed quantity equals 2.6 AA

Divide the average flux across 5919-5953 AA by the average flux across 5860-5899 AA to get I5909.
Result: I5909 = 1.1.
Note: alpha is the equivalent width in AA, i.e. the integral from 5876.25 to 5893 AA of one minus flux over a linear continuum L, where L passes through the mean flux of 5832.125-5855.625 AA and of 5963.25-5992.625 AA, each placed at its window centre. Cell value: 1.5 AA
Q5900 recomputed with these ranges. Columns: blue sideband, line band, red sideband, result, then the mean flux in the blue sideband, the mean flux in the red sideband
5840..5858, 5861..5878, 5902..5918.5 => -2.0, 19.1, 18.5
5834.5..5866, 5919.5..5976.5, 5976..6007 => -0.8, 19.5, 19.9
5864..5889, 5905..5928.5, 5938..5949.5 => 0.9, 20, 20.1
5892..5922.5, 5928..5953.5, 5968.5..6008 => -1.5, 18.2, 19.8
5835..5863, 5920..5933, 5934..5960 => -0.6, 19.3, 19.8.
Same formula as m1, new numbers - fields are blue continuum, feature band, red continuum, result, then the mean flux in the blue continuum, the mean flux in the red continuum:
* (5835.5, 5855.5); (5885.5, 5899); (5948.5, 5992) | 0.20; 19.4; 19.6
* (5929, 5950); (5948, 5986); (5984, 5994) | 0.00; 20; 19.4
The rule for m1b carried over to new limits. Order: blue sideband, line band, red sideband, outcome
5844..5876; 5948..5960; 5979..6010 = 0.0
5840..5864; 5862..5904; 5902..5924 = 0.9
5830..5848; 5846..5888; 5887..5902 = -3.1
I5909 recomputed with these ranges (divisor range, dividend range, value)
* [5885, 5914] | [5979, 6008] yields 1.15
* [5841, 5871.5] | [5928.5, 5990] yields 1.00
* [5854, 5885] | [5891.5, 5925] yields 0.92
